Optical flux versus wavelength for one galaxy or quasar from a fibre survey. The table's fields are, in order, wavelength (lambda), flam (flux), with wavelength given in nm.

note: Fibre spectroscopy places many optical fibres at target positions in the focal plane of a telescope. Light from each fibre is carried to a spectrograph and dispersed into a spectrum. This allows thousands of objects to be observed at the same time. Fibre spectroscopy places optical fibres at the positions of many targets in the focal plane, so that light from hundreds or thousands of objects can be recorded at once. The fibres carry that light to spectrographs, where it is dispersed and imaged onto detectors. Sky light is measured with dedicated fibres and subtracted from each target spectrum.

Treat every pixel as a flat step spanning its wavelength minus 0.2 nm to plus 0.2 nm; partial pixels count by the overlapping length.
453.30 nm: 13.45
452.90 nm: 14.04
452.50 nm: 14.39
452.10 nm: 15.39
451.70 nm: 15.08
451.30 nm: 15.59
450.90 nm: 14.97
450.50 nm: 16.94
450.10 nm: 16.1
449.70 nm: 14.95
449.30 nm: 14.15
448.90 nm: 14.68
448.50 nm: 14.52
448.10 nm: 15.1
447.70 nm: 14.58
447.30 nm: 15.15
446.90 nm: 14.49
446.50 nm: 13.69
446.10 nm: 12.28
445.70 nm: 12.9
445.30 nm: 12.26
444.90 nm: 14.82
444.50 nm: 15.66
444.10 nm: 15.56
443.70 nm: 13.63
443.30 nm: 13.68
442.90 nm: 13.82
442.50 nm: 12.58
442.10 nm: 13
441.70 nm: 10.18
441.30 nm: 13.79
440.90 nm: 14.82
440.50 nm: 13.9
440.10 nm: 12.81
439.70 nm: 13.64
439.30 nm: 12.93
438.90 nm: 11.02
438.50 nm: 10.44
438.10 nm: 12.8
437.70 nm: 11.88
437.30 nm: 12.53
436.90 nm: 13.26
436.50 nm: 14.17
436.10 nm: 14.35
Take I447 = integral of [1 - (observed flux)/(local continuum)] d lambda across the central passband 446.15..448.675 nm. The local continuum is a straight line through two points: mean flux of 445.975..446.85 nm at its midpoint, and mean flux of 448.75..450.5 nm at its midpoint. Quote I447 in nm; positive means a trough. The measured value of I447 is -0.10 nm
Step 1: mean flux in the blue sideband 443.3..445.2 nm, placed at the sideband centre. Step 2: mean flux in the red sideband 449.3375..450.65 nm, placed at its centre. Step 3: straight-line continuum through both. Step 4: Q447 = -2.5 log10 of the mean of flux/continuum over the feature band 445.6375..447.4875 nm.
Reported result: 0.10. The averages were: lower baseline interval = 14.6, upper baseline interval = 15.7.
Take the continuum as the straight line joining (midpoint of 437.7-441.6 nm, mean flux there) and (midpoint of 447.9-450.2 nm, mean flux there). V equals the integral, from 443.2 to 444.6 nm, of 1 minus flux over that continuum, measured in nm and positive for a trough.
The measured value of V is -0.092 nm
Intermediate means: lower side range 12.8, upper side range 14.9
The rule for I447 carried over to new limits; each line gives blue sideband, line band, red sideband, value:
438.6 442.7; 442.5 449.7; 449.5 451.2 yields 0.14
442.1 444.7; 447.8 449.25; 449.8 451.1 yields 0.07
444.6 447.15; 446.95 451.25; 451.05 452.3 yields -0.17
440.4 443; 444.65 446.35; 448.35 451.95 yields 0.11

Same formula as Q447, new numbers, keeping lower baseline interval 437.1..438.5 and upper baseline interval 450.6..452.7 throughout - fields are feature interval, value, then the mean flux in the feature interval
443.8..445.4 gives -0.08 mag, 14.7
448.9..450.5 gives -0.04 mag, 15.3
